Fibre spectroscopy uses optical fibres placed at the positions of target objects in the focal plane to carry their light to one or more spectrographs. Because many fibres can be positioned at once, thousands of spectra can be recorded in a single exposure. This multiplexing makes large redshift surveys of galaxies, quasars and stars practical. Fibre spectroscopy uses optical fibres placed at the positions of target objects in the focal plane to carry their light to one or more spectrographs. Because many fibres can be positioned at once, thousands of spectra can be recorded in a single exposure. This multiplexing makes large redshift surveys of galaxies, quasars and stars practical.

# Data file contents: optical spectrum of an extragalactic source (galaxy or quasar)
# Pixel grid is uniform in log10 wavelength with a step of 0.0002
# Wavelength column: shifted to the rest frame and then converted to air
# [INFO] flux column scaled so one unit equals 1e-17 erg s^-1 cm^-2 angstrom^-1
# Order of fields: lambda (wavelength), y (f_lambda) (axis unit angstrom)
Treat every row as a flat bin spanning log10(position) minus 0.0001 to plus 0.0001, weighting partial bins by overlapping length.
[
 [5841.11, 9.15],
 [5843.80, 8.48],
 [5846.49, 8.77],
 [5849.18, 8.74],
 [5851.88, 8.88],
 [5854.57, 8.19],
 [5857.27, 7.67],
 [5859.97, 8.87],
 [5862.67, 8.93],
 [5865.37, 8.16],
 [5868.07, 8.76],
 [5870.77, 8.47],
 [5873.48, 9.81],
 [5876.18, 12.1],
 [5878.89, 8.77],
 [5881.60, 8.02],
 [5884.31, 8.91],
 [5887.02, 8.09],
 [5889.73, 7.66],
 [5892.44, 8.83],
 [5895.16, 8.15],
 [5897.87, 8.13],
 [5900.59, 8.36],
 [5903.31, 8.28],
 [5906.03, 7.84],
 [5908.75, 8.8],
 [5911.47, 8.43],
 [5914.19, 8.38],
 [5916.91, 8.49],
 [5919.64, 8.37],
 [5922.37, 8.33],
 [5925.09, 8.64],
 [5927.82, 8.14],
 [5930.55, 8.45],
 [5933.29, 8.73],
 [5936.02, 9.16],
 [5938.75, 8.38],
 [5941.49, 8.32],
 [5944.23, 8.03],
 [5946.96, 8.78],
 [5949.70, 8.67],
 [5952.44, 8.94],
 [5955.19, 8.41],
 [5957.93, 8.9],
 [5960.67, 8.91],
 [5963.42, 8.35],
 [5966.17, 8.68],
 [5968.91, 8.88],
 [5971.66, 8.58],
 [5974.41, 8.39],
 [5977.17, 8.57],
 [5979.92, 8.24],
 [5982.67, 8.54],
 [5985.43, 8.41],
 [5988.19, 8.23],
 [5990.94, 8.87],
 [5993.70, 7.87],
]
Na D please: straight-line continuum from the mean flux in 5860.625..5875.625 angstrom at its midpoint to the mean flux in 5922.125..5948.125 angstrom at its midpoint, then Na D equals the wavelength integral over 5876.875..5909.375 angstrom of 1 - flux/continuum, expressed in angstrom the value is 1.6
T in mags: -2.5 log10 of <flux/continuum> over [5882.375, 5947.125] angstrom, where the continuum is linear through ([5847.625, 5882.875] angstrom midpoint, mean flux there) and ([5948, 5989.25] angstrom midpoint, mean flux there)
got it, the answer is 0.04 mag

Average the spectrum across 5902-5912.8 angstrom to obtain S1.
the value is 8.34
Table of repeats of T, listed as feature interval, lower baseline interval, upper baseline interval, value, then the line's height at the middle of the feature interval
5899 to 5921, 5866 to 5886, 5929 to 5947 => 0.059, 8.83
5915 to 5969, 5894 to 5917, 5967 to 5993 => -0.020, 8.41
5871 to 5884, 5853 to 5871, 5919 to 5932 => -0.130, 8.43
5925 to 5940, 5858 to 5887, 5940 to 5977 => 0.018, 8.72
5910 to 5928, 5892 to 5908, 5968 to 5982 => -0.013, 8.32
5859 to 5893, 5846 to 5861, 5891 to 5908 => -0.061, 8.39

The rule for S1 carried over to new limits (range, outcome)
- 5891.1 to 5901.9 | 8.36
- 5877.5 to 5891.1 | 8.3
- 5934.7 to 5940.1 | 8.77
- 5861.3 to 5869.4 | 8.62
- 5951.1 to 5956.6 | 8.67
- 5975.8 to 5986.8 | 8.44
